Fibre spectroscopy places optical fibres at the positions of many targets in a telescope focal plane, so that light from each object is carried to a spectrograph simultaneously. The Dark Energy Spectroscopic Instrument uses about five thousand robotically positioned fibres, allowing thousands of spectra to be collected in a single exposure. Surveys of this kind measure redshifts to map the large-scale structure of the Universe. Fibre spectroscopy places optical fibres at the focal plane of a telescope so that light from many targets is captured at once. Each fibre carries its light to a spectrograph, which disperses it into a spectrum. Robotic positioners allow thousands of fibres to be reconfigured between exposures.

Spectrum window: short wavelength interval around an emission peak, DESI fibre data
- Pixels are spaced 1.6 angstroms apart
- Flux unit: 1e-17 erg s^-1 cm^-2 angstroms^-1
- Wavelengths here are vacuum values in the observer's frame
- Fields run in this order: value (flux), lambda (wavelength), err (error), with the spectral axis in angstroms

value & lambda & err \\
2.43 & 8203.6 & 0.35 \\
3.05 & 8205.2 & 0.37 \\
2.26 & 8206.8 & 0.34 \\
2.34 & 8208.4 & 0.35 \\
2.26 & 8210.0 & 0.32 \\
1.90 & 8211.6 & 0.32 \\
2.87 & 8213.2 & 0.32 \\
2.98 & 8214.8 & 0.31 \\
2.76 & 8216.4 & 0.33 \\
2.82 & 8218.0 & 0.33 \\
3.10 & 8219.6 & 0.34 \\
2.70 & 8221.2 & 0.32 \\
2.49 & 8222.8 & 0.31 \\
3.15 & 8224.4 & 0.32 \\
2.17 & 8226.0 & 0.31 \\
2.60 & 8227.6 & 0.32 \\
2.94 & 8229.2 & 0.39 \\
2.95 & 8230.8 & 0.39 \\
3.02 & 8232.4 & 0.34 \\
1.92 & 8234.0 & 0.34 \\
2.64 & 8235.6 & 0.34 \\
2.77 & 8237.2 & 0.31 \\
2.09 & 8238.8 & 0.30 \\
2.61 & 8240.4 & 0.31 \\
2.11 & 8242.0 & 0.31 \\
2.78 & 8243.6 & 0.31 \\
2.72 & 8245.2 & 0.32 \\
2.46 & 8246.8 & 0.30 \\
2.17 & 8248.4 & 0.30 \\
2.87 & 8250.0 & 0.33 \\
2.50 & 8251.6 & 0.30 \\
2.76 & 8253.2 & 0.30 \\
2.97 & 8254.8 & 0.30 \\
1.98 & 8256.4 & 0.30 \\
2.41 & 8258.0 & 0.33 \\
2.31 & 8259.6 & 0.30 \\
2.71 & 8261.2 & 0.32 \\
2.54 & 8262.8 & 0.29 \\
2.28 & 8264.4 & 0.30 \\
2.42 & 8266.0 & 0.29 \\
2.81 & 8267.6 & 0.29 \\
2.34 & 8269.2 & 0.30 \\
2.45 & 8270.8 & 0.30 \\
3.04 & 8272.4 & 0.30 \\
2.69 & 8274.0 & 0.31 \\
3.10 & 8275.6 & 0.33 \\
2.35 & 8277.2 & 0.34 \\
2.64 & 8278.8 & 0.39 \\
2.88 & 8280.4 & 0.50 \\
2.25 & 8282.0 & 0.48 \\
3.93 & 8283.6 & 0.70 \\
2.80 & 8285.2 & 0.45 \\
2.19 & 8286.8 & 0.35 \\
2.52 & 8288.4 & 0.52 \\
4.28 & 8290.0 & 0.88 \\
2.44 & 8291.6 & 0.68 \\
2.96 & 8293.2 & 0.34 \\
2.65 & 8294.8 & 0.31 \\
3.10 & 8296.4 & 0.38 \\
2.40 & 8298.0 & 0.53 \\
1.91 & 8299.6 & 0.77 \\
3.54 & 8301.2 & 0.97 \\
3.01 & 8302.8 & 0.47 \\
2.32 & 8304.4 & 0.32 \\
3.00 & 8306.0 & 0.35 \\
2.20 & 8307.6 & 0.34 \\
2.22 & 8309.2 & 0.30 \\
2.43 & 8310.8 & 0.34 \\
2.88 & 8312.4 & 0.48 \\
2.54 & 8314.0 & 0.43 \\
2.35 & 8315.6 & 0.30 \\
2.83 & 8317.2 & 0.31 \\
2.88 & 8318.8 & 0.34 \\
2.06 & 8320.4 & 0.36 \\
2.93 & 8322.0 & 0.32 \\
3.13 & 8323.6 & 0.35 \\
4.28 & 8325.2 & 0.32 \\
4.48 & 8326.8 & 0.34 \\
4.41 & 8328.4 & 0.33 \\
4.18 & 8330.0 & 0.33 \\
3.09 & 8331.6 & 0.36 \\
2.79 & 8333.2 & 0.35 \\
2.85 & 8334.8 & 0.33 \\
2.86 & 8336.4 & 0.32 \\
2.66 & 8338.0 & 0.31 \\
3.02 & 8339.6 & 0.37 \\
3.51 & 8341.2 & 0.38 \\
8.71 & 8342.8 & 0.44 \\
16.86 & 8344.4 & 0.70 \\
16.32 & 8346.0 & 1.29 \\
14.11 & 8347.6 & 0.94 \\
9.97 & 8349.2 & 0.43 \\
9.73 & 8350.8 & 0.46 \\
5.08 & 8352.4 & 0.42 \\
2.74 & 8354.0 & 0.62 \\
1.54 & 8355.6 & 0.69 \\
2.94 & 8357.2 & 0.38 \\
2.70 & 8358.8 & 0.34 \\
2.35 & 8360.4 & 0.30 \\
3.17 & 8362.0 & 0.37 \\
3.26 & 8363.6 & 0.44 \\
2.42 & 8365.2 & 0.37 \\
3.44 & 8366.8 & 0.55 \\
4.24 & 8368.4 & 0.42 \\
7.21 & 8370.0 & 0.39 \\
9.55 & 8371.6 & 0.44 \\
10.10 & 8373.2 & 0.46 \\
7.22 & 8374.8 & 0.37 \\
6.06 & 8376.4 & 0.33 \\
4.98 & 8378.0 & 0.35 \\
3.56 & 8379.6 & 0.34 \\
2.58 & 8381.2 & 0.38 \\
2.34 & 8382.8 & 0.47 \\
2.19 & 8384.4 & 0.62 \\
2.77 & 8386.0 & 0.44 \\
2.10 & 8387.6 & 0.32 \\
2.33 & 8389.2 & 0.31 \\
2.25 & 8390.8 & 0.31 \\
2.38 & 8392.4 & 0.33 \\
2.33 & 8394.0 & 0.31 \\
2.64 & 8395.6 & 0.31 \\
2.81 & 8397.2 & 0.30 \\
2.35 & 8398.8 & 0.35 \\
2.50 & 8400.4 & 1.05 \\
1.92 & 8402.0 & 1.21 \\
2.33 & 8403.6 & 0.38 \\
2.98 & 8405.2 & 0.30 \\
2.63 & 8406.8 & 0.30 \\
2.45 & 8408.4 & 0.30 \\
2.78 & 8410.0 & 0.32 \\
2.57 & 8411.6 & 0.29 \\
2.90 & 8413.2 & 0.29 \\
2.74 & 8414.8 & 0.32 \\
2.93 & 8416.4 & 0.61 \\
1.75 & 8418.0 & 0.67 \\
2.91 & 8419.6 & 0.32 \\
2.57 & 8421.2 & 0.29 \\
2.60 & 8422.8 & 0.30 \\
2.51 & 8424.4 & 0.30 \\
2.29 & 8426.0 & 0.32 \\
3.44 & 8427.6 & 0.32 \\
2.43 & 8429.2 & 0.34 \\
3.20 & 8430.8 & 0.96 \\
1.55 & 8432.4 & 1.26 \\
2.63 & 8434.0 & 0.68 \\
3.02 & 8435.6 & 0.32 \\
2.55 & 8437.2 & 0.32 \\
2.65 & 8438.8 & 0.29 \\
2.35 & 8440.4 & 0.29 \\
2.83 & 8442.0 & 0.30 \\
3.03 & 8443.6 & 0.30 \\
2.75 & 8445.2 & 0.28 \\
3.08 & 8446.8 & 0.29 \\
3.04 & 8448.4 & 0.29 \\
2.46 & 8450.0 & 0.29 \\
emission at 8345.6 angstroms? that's H-alpha 6563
